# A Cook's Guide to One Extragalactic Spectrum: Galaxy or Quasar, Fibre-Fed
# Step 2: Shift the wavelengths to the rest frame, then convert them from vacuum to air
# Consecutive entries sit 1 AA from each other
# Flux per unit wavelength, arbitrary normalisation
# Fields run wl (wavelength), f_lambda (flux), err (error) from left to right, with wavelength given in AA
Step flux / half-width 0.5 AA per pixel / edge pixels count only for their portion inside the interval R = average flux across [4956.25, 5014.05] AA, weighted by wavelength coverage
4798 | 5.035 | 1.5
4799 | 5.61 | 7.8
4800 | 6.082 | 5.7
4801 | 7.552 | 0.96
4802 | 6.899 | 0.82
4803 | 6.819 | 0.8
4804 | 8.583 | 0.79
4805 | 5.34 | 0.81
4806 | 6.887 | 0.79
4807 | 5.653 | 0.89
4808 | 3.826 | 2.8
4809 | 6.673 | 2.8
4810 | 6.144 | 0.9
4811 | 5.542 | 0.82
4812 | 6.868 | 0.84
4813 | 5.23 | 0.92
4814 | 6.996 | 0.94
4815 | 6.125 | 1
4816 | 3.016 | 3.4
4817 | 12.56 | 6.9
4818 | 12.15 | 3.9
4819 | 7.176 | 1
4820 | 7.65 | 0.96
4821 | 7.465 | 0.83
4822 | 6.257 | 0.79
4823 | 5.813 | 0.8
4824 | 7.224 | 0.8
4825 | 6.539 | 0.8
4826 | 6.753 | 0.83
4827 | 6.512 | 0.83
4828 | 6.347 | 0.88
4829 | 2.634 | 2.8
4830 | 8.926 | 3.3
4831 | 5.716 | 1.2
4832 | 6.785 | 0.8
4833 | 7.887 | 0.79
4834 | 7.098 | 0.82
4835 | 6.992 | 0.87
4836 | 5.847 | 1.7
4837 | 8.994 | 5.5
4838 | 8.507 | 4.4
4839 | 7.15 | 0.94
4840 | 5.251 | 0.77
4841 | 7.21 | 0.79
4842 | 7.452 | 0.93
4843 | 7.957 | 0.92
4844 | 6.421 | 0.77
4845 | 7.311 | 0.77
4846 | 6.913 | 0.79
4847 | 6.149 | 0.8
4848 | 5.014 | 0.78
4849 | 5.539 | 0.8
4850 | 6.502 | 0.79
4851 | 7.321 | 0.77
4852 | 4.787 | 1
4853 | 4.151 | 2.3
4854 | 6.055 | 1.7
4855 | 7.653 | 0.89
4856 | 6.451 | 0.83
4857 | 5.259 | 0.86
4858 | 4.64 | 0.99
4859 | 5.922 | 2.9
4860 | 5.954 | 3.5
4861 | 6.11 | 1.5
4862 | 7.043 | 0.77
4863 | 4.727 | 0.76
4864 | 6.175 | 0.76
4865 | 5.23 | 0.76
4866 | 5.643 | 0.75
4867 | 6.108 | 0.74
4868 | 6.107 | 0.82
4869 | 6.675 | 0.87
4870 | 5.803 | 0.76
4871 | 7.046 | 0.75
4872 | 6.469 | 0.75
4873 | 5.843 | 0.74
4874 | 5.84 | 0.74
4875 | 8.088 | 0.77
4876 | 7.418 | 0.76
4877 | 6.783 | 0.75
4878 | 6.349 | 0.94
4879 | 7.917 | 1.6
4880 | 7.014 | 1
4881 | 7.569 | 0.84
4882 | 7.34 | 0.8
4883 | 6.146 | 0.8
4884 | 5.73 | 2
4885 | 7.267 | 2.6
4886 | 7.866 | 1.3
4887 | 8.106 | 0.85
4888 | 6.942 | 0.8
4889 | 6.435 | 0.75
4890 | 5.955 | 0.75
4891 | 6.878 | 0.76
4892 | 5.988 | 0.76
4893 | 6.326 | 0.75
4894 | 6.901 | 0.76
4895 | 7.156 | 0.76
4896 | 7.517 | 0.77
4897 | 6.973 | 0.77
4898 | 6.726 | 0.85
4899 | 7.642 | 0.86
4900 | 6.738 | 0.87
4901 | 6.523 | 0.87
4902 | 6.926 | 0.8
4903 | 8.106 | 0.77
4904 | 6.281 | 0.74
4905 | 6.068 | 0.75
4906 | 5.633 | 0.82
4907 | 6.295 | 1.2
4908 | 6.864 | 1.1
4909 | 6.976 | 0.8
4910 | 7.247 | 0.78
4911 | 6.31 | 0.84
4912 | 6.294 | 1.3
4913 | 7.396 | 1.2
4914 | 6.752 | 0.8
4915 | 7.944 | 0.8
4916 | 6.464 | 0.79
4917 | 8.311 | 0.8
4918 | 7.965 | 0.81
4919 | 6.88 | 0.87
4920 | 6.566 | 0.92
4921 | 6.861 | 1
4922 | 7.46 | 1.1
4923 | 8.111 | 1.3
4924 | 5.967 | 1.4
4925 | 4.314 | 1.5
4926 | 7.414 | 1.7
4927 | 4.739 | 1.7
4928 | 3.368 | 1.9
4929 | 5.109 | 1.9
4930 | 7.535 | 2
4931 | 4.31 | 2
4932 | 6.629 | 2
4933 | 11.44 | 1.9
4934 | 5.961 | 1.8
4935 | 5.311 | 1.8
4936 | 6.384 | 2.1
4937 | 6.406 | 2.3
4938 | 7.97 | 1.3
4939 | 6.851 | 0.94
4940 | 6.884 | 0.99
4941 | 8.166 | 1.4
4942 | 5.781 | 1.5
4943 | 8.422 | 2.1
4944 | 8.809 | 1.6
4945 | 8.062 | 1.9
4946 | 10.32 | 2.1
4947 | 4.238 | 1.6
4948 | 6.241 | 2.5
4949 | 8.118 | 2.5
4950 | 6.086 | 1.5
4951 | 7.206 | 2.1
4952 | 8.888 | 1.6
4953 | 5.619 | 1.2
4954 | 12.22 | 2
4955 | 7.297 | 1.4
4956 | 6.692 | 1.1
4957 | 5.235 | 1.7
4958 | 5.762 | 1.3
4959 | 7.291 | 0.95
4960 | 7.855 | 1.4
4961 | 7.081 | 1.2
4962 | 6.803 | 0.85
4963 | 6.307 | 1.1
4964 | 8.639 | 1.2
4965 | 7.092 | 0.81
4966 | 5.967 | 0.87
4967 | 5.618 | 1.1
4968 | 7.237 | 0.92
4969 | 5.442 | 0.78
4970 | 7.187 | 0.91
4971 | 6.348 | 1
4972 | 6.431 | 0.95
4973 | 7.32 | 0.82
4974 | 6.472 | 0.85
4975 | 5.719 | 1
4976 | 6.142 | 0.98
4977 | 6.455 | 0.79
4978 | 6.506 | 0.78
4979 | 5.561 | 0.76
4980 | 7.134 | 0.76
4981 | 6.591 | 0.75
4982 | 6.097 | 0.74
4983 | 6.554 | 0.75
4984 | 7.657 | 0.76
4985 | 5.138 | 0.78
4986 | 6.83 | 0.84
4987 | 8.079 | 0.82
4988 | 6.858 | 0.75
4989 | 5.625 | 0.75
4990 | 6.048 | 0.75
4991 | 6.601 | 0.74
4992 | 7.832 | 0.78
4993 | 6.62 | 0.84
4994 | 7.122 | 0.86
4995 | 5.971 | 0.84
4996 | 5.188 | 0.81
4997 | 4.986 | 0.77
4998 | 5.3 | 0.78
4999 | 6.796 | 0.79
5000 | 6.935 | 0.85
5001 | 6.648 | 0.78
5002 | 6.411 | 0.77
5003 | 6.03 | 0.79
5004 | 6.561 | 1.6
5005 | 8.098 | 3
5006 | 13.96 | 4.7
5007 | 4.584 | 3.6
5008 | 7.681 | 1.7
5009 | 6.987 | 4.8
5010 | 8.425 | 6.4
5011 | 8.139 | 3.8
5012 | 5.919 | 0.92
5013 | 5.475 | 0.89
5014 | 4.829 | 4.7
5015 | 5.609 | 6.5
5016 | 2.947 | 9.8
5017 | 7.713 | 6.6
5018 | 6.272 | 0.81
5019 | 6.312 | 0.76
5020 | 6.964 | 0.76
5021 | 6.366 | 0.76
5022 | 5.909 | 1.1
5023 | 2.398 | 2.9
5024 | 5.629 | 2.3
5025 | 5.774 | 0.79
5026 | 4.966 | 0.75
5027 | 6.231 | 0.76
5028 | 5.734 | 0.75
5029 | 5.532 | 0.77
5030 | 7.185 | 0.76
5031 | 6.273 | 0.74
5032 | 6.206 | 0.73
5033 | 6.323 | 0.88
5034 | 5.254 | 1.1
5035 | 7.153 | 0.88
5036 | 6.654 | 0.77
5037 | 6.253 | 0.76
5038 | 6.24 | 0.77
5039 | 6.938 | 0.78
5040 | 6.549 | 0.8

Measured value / 6.67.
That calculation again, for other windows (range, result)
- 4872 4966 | 6.92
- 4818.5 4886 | 6.53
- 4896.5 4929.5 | 6.64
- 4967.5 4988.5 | 6.56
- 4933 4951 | 7.19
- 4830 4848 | 7.03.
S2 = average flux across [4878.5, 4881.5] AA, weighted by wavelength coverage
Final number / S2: 7.5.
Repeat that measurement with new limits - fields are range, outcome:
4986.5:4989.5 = 6.85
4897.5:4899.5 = 7.18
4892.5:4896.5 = 6.97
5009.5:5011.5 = 8.28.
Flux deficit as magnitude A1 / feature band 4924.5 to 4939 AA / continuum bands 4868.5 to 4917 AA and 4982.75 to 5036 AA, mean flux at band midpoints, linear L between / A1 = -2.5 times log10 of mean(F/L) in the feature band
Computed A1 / 0.08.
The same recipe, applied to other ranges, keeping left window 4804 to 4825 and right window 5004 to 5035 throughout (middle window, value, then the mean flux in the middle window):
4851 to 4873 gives 0.13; 5.94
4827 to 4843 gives -0.02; 6.88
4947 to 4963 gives -0.10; 7.1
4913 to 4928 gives -0.03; 6.74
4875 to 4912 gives -0.04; 6.87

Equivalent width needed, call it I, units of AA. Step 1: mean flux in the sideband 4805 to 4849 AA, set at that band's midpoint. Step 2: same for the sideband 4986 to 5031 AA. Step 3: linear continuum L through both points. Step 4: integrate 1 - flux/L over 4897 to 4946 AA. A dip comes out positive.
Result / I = -2.1 AA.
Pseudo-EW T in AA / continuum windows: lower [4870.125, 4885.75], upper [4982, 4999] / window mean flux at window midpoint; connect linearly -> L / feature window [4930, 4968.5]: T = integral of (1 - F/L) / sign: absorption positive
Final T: -3.4 AA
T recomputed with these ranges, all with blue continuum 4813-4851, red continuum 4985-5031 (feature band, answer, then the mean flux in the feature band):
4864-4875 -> 1.0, 6.17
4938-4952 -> -1.7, 7.4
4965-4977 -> 0.2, 6.39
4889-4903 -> -0.2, 6.82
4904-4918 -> -0.3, 6.83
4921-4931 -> 1.0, 5.96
